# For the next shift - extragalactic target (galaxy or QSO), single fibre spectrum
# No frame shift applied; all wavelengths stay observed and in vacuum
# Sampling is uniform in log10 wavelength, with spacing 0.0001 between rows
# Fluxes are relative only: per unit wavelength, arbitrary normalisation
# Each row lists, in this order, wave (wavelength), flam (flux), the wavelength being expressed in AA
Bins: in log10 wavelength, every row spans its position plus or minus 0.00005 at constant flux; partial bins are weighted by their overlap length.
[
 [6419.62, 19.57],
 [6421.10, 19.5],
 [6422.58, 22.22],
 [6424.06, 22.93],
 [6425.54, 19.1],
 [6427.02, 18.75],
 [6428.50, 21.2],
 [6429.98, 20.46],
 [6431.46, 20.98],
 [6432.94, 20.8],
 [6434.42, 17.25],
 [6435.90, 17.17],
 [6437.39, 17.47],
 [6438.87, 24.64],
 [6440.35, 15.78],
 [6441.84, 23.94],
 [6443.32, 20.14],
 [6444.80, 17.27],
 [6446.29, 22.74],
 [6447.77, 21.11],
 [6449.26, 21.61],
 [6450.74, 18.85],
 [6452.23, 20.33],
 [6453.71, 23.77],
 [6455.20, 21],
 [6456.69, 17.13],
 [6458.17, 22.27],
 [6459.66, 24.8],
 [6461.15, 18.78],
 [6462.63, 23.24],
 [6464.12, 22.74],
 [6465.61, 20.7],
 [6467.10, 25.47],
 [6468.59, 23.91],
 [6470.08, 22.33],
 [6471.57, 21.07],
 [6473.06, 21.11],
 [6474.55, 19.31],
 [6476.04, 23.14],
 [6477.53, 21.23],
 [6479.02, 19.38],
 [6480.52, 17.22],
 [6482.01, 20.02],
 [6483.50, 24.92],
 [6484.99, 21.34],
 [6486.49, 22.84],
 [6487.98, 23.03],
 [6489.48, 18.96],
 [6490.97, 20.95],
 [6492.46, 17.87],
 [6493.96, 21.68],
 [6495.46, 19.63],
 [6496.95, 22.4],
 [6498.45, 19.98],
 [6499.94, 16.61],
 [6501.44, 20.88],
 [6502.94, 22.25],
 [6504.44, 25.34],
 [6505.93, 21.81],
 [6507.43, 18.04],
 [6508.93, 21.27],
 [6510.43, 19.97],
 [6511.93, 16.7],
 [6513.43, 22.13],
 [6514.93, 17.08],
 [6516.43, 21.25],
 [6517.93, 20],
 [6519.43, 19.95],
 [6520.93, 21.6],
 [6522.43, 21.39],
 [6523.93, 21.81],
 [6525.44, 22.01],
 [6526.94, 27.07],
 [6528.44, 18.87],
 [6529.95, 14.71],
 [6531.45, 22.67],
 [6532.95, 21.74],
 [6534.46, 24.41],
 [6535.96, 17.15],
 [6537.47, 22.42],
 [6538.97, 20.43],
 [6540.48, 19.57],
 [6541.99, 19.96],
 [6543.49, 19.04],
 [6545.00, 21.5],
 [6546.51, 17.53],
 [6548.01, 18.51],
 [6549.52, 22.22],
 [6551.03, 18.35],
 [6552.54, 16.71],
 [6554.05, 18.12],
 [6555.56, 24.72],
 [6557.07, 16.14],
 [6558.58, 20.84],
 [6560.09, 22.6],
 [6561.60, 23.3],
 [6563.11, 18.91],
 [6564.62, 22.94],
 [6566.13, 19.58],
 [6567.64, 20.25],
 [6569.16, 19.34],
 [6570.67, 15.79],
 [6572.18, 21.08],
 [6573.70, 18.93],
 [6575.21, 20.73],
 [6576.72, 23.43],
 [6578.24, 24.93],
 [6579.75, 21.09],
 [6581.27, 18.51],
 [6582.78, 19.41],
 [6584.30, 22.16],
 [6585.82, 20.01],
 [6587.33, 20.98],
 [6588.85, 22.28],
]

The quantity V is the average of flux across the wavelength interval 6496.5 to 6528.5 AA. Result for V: 20.9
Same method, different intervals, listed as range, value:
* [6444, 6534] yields 21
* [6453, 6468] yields 22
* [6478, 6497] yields 20.7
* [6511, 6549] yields 20.4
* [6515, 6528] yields 21.6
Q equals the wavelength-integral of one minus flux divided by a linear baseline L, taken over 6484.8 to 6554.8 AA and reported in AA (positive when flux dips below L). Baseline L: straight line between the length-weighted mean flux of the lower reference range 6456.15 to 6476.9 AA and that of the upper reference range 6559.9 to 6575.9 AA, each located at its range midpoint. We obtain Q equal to 2.1 AA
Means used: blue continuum 21.9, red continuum 20.2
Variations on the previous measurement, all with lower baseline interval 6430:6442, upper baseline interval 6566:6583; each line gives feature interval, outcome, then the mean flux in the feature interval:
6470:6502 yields -1.4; 20.7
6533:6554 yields 0.3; 19.8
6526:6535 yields -0.6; 21.5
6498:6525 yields -0.7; 20.5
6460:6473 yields -1.7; 22.3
